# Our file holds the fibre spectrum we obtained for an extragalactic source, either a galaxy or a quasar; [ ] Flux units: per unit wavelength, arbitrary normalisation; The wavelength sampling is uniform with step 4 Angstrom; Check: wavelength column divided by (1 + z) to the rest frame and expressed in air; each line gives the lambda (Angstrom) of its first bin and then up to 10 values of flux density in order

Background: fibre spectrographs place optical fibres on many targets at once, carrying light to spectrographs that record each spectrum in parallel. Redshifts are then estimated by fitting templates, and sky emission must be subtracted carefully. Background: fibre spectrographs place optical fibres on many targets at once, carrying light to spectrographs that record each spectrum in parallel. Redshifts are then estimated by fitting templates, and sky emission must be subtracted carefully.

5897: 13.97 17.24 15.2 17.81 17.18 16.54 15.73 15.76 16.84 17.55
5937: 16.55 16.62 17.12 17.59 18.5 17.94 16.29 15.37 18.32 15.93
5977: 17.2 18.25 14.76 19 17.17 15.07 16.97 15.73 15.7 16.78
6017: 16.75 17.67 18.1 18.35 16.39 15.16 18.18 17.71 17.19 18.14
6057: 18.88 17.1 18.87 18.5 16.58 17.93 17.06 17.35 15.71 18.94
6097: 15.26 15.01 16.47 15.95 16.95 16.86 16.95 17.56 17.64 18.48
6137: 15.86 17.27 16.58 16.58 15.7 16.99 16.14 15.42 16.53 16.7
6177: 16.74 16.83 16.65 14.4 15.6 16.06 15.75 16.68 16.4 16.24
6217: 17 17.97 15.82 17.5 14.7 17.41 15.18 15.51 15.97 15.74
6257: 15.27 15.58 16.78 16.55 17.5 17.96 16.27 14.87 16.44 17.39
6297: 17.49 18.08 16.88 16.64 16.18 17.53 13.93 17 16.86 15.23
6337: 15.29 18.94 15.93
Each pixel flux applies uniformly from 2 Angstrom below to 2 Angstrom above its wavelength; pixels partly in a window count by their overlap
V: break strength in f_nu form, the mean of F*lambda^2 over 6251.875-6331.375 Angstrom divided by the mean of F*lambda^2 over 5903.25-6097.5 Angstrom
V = 1.1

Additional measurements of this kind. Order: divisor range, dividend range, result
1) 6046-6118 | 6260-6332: 1.04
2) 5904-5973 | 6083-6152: 1.05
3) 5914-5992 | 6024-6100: 1.06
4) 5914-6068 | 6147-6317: 1.04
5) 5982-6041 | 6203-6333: 1.07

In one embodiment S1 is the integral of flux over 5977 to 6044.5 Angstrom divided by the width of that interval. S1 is 16.9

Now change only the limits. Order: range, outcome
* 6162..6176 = 16.2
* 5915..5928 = 16.1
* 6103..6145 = 17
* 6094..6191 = 16.5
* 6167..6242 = 16.3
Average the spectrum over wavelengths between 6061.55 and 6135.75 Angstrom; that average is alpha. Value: 17.1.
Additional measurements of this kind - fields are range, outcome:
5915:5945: 16.6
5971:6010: 16.6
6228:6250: 16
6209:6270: 16.2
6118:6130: 17.3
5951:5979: 17.1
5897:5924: 16.4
